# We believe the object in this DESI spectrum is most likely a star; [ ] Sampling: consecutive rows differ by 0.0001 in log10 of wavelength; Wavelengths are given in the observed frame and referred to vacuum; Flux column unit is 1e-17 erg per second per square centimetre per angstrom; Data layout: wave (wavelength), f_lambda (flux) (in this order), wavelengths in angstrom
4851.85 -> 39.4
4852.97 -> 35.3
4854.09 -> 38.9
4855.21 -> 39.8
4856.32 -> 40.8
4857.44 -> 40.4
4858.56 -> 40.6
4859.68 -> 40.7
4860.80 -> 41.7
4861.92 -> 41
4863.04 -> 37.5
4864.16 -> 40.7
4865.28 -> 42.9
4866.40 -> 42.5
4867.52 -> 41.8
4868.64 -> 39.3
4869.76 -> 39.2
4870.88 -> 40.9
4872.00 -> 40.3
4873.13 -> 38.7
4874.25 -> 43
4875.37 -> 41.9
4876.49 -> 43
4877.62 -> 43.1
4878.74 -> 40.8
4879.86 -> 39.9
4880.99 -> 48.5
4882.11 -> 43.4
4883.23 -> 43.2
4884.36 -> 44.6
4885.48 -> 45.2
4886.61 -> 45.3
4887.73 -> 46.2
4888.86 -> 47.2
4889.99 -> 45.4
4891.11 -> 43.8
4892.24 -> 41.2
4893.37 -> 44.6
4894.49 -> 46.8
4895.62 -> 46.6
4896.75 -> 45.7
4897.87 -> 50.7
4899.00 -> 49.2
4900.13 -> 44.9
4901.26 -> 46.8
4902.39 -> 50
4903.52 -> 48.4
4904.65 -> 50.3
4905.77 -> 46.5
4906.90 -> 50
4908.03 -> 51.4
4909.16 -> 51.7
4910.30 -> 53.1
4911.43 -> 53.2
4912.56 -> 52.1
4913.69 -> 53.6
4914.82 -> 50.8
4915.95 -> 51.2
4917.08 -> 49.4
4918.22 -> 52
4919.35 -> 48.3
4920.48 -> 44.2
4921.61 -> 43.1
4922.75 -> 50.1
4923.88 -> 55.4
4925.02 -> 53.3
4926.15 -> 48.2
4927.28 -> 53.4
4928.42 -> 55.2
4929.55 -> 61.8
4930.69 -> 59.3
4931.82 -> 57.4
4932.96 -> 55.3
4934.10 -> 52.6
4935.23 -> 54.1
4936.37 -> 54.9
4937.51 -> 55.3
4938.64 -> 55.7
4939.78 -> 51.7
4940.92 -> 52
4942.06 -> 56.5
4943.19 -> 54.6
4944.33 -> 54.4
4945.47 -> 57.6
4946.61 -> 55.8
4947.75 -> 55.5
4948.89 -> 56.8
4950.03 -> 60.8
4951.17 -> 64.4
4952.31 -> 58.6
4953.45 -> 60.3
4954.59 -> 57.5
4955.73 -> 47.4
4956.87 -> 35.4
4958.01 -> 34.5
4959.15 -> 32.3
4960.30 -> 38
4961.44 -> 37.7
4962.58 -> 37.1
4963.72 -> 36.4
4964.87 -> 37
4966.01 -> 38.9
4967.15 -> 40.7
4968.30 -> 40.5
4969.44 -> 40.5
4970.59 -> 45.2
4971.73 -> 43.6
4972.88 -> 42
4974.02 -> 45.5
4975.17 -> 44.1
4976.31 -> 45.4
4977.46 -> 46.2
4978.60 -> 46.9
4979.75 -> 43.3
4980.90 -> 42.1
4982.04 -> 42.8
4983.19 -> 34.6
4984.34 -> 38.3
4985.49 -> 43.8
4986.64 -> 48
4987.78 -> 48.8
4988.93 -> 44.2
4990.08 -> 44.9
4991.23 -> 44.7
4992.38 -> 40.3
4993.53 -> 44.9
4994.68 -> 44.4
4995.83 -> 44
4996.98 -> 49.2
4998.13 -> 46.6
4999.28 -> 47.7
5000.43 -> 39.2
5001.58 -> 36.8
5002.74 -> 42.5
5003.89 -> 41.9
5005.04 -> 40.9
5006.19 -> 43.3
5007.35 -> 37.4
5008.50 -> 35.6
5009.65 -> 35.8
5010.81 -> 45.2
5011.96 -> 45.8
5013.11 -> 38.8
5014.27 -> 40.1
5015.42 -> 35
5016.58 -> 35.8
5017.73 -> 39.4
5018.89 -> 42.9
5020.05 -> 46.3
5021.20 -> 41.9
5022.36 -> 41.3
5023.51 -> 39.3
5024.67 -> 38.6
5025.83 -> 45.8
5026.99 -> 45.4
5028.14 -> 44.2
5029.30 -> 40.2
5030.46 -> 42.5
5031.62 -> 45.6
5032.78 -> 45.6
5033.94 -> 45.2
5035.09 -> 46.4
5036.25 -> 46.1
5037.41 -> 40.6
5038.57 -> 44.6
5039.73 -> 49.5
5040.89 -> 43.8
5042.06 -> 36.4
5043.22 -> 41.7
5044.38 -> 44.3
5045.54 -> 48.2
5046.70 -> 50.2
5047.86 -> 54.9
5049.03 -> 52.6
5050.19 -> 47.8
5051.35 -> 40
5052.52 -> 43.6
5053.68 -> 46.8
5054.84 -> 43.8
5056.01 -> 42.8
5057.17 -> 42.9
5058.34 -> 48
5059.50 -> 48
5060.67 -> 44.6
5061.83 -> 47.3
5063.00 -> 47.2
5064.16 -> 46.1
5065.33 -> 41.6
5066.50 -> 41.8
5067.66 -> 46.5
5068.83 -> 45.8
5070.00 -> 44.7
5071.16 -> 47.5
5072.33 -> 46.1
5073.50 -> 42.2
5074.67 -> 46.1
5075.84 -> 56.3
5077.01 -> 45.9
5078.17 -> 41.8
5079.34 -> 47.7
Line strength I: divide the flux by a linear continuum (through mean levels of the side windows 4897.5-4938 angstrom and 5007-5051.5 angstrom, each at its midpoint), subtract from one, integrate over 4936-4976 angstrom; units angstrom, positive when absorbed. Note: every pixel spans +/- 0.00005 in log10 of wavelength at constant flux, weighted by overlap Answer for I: 0.7 angstrom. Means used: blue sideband 51.6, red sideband 43.2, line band 47.9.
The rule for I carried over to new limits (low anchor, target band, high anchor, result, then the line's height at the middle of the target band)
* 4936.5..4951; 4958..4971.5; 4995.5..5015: 3.28 angstrom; 51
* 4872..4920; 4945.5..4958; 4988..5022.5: -2.83 angstrom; 44.4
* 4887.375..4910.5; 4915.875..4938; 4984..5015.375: -3.16 angstrom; 46.2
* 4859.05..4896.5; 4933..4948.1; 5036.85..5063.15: -3.75 angstrom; 43.8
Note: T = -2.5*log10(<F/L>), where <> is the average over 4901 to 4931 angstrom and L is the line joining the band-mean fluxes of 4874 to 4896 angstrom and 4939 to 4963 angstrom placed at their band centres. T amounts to -0.09 mag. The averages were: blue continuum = 44.2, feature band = 51.2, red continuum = 50.5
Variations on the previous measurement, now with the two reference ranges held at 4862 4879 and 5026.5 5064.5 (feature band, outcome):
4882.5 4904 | -0.110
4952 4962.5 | -0.019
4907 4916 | -0.232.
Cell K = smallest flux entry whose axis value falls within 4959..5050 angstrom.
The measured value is 32.3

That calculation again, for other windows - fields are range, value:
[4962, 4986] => 34.6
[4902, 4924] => 43.1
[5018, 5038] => 38.6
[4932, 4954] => 51.7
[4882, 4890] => 43.2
